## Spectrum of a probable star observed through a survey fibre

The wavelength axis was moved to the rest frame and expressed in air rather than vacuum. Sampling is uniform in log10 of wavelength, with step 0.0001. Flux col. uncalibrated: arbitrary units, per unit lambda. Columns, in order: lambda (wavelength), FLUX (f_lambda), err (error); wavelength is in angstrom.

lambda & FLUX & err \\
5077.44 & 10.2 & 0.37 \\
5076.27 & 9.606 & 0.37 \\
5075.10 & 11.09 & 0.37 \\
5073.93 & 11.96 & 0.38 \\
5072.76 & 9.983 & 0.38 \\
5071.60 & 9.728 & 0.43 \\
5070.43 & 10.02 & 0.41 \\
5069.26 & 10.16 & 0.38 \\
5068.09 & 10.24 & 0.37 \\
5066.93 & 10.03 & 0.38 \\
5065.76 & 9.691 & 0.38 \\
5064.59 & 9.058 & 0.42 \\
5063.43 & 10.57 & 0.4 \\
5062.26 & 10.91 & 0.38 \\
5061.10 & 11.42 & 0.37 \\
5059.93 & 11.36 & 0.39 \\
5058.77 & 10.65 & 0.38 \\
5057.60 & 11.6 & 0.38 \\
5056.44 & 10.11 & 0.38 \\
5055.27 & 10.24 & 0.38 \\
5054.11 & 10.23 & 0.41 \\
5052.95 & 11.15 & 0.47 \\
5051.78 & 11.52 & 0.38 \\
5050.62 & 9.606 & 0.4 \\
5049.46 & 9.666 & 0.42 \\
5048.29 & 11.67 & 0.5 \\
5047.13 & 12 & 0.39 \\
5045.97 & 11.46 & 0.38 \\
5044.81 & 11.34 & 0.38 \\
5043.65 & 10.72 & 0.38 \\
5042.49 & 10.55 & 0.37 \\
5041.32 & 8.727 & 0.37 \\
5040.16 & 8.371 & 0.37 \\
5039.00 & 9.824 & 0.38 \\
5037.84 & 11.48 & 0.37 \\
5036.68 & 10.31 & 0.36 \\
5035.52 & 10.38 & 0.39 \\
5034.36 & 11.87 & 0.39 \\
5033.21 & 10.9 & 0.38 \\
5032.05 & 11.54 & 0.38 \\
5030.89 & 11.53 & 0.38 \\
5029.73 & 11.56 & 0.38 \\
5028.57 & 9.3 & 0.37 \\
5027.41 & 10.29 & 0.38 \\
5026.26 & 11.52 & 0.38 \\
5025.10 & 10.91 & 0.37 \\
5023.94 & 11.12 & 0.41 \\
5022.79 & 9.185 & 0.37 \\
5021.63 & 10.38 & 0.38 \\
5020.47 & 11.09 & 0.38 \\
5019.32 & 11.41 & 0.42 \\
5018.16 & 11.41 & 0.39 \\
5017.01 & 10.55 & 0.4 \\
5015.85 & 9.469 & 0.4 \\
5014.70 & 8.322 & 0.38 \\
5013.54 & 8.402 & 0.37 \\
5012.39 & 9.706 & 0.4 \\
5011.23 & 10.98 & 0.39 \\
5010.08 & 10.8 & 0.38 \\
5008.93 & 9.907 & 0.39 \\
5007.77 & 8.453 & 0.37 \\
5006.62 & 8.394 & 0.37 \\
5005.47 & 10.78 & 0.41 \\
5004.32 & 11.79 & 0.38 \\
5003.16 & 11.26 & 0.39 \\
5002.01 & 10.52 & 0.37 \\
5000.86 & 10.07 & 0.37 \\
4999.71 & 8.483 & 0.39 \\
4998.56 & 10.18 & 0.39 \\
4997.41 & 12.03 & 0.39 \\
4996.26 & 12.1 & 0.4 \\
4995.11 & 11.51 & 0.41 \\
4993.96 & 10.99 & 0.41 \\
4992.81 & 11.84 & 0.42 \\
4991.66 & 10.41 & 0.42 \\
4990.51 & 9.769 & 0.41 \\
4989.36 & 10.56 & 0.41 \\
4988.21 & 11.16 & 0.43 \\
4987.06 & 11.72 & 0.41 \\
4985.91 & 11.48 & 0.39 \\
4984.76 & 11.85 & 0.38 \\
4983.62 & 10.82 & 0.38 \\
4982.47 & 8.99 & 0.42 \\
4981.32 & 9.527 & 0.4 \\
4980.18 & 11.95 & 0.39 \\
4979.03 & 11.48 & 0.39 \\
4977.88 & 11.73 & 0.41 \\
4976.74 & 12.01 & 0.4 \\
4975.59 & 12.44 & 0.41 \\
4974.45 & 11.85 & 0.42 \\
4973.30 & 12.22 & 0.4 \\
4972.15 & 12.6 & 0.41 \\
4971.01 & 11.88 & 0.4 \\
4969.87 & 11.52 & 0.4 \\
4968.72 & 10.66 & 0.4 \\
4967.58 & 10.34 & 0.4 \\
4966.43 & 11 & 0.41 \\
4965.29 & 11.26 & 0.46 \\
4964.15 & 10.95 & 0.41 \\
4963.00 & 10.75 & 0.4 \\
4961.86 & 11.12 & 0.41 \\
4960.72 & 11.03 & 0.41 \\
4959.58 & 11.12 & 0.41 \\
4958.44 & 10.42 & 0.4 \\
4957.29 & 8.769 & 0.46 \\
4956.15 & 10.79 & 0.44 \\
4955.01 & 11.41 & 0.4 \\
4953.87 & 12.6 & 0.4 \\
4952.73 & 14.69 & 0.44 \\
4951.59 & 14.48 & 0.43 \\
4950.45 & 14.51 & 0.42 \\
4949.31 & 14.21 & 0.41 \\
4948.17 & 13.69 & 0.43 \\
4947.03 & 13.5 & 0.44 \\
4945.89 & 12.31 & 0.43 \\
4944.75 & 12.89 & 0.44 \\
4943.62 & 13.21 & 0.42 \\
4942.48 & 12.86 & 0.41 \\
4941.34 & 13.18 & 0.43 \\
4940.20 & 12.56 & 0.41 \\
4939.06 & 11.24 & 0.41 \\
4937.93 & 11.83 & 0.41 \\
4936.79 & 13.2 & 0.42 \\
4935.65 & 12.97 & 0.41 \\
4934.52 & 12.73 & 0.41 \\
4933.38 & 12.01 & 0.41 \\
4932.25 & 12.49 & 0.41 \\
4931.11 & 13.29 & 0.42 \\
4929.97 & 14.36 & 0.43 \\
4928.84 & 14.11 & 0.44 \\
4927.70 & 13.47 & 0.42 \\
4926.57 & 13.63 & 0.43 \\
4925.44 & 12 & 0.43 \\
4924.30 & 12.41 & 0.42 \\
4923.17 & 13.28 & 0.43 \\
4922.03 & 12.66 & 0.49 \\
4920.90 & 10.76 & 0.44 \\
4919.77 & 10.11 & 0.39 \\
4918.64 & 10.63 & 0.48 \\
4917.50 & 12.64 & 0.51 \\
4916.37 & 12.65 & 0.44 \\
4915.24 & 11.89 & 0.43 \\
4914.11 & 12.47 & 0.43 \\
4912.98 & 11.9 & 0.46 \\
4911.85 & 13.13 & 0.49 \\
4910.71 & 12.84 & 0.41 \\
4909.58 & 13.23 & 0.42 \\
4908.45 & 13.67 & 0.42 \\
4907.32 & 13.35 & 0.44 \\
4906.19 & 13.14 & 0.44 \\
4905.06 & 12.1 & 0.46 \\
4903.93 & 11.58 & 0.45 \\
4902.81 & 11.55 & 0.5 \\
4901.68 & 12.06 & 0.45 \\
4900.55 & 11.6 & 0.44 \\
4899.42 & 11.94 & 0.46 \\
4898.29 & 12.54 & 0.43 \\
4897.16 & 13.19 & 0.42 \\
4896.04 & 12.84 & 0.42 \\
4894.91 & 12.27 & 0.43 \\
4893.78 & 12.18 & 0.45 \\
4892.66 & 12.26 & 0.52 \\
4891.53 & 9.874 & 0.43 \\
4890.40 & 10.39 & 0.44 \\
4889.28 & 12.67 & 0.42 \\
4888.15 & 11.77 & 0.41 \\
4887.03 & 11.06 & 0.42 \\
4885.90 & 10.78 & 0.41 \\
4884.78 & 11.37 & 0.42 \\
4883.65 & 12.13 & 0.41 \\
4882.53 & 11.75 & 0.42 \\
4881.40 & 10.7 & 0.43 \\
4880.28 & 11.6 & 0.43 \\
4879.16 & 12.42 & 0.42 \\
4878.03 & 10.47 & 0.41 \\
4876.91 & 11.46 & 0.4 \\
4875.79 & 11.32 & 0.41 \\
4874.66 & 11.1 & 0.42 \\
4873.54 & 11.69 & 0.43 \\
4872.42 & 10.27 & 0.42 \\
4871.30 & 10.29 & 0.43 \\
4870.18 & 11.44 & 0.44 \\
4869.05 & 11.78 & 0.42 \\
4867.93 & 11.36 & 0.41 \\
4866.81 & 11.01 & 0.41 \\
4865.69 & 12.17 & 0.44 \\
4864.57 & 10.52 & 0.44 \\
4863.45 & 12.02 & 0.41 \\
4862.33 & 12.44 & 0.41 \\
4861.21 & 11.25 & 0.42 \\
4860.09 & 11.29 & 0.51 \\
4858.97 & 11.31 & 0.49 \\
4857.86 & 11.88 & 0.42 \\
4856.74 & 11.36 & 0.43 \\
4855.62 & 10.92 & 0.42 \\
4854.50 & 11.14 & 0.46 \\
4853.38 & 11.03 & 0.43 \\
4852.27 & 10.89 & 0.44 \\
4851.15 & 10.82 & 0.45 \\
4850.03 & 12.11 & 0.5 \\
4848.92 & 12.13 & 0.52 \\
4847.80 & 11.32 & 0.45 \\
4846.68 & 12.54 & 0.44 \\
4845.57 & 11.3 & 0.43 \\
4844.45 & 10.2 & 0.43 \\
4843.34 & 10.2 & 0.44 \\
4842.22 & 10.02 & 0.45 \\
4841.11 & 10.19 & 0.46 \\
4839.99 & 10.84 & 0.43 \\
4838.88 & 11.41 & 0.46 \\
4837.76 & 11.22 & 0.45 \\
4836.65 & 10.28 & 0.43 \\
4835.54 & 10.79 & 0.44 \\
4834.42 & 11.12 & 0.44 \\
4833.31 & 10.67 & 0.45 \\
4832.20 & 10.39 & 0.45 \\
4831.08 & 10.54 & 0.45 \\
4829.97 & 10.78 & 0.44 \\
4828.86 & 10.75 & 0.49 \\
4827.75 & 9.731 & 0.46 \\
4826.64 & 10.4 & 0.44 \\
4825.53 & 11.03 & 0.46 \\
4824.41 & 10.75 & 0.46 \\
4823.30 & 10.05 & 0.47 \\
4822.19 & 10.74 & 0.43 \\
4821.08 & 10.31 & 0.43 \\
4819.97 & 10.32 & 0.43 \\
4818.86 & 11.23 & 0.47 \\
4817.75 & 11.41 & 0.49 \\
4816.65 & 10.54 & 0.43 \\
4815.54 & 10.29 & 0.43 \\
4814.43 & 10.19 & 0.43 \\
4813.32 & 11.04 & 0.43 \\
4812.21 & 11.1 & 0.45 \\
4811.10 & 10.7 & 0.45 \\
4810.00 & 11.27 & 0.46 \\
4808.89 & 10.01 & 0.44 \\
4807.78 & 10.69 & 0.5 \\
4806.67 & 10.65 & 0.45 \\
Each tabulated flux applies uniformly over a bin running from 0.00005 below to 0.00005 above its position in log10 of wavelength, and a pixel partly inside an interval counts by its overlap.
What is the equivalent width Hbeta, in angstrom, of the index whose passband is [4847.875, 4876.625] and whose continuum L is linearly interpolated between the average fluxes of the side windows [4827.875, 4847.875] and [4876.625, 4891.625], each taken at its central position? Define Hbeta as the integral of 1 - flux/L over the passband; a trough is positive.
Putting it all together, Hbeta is -0.68 angstrom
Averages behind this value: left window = 10.8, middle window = 11.3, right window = 11.4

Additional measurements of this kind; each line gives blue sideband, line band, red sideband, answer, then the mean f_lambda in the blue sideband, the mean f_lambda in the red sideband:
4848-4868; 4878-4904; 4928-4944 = 0.6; 11.4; 12.9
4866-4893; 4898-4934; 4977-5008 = -4.4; 11.3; 10.8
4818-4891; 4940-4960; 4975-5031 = -3.4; 11.1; 10.6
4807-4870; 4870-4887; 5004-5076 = -0.6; 11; 10.5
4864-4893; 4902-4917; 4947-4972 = -1.4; 11.3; 11.8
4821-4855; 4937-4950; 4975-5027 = -2.6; 10.8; 10.7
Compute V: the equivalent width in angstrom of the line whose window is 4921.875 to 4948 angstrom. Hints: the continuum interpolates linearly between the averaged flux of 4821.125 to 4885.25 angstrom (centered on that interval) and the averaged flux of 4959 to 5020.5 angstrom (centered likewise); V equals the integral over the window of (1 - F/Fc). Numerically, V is -4.69 angstrom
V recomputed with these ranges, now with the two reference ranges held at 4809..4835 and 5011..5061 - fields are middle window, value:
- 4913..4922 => -0.9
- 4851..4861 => -0.5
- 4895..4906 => -1.6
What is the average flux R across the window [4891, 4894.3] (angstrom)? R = 11.5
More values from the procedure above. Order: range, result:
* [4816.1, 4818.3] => 11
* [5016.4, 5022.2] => 11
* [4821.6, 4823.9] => 10.4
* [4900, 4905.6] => 11.8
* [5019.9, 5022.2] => 10.7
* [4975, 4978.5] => 12.1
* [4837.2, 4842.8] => 10.7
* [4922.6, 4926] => 12.5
